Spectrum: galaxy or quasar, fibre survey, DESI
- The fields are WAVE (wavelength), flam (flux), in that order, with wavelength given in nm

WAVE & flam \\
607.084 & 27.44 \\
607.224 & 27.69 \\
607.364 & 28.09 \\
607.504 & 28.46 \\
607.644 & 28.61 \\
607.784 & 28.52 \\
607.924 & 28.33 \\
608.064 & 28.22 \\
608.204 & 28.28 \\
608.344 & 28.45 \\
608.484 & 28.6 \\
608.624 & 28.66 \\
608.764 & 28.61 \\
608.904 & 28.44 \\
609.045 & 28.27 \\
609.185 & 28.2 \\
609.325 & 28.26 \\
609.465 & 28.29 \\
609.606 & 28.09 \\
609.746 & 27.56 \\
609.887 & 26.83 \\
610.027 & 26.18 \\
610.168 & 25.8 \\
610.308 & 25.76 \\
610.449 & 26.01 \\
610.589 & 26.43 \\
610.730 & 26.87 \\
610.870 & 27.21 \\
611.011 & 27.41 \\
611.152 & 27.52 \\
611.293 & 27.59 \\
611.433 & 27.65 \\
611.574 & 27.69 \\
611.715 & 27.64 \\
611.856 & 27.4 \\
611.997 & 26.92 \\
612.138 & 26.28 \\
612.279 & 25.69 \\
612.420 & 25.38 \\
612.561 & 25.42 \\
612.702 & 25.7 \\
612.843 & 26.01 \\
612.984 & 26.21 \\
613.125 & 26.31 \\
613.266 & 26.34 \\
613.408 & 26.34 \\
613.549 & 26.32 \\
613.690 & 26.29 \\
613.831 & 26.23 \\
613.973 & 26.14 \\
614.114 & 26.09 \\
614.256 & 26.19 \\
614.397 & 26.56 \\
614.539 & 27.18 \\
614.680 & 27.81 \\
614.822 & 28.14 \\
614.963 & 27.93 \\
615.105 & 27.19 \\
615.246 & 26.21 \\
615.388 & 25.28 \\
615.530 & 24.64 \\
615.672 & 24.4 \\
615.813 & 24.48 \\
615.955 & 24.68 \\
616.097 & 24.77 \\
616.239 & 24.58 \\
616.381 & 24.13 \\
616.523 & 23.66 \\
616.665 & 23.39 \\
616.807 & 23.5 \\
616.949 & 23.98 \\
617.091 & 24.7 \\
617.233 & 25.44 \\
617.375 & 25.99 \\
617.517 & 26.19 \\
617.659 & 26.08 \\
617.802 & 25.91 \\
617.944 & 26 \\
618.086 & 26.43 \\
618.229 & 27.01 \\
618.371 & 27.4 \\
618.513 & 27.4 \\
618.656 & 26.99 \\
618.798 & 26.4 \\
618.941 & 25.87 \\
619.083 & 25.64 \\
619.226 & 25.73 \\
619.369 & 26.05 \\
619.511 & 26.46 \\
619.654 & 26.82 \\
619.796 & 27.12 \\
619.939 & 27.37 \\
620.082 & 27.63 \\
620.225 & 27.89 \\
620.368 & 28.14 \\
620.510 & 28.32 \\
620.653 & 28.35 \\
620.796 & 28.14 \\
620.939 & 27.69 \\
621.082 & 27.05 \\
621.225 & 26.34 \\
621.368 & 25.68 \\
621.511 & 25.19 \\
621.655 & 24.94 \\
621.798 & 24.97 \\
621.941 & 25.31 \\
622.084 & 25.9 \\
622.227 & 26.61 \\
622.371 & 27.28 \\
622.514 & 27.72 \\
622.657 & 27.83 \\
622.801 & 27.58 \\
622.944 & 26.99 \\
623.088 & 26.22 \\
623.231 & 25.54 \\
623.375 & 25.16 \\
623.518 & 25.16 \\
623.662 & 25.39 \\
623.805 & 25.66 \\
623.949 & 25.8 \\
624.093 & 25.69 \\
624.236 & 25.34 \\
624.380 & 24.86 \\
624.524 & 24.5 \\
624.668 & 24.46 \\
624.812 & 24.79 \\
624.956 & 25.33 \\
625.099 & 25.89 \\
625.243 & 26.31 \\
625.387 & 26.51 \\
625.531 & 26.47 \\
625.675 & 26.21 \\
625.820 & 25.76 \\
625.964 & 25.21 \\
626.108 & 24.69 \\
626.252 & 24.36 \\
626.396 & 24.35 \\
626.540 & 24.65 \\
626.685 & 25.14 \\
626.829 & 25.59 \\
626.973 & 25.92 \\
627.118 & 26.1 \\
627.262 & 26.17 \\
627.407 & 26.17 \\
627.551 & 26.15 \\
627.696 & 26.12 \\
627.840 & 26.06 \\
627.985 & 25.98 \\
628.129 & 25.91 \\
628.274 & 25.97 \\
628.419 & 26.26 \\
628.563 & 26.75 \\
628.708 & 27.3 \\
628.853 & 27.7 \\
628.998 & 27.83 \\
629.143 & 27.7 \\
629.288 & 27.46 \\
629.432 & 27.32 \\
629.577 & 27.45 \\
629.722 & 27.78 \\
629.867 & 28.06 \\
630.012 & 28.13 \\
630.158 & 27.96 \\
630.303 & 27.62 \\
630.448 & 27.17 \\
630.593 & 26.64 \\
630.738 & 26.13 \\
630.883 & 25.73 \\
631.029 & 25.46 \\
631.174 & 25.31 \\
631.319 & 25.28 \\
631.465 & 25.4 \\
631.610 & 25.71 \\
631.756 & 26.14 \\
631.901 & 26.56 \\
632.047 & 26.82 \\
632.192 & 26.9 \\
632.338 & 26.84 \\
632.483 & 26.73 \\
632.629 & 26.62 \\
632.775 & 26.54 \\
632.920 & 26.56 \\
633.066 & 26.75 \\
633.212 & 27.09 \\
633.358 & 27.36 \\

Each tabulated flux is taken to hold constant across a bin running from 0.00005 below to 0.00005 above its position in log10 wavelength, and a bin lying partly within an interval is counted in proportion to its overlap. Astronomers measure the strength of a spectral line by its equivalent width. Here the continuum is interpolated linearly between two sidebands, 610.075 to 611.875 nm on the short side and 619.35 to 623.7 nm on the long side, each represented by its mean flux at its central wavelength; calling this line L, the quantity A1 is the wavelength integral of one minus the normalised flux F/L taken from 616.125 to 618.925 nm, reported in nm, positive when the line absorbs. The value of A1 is 0.13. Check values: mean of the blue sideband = 27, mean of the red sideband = 26.7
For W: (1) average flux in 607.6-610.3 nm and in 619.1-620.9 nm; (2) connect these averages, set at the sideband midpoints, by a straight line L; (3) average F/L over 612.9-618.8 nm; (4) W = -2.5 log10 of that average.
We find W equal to 0.07 mag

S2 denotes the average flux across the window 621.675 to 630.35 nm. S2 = 26.2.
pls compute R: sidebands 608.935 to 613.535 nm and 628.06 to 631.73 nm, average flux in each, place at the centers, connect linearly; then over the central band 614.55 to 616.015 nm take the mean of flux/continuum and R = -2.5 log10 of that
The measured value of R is 0.03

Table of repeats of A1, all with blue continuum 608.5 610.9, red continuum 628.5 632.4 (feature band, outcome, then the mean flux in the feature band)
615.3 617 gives 0.18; 24.3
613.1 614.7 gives 0.05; 26.4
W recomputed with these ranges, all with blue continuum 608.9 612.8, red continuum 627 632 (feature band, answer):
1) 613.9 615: 0.00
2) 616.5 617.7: 0.09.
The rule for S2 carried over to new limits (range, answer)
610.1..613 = 26.6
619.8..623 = 27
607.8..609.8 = 28.3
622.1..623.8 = 26.4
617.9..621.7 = 26.8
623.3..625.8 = 25.5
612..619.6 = 25.9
